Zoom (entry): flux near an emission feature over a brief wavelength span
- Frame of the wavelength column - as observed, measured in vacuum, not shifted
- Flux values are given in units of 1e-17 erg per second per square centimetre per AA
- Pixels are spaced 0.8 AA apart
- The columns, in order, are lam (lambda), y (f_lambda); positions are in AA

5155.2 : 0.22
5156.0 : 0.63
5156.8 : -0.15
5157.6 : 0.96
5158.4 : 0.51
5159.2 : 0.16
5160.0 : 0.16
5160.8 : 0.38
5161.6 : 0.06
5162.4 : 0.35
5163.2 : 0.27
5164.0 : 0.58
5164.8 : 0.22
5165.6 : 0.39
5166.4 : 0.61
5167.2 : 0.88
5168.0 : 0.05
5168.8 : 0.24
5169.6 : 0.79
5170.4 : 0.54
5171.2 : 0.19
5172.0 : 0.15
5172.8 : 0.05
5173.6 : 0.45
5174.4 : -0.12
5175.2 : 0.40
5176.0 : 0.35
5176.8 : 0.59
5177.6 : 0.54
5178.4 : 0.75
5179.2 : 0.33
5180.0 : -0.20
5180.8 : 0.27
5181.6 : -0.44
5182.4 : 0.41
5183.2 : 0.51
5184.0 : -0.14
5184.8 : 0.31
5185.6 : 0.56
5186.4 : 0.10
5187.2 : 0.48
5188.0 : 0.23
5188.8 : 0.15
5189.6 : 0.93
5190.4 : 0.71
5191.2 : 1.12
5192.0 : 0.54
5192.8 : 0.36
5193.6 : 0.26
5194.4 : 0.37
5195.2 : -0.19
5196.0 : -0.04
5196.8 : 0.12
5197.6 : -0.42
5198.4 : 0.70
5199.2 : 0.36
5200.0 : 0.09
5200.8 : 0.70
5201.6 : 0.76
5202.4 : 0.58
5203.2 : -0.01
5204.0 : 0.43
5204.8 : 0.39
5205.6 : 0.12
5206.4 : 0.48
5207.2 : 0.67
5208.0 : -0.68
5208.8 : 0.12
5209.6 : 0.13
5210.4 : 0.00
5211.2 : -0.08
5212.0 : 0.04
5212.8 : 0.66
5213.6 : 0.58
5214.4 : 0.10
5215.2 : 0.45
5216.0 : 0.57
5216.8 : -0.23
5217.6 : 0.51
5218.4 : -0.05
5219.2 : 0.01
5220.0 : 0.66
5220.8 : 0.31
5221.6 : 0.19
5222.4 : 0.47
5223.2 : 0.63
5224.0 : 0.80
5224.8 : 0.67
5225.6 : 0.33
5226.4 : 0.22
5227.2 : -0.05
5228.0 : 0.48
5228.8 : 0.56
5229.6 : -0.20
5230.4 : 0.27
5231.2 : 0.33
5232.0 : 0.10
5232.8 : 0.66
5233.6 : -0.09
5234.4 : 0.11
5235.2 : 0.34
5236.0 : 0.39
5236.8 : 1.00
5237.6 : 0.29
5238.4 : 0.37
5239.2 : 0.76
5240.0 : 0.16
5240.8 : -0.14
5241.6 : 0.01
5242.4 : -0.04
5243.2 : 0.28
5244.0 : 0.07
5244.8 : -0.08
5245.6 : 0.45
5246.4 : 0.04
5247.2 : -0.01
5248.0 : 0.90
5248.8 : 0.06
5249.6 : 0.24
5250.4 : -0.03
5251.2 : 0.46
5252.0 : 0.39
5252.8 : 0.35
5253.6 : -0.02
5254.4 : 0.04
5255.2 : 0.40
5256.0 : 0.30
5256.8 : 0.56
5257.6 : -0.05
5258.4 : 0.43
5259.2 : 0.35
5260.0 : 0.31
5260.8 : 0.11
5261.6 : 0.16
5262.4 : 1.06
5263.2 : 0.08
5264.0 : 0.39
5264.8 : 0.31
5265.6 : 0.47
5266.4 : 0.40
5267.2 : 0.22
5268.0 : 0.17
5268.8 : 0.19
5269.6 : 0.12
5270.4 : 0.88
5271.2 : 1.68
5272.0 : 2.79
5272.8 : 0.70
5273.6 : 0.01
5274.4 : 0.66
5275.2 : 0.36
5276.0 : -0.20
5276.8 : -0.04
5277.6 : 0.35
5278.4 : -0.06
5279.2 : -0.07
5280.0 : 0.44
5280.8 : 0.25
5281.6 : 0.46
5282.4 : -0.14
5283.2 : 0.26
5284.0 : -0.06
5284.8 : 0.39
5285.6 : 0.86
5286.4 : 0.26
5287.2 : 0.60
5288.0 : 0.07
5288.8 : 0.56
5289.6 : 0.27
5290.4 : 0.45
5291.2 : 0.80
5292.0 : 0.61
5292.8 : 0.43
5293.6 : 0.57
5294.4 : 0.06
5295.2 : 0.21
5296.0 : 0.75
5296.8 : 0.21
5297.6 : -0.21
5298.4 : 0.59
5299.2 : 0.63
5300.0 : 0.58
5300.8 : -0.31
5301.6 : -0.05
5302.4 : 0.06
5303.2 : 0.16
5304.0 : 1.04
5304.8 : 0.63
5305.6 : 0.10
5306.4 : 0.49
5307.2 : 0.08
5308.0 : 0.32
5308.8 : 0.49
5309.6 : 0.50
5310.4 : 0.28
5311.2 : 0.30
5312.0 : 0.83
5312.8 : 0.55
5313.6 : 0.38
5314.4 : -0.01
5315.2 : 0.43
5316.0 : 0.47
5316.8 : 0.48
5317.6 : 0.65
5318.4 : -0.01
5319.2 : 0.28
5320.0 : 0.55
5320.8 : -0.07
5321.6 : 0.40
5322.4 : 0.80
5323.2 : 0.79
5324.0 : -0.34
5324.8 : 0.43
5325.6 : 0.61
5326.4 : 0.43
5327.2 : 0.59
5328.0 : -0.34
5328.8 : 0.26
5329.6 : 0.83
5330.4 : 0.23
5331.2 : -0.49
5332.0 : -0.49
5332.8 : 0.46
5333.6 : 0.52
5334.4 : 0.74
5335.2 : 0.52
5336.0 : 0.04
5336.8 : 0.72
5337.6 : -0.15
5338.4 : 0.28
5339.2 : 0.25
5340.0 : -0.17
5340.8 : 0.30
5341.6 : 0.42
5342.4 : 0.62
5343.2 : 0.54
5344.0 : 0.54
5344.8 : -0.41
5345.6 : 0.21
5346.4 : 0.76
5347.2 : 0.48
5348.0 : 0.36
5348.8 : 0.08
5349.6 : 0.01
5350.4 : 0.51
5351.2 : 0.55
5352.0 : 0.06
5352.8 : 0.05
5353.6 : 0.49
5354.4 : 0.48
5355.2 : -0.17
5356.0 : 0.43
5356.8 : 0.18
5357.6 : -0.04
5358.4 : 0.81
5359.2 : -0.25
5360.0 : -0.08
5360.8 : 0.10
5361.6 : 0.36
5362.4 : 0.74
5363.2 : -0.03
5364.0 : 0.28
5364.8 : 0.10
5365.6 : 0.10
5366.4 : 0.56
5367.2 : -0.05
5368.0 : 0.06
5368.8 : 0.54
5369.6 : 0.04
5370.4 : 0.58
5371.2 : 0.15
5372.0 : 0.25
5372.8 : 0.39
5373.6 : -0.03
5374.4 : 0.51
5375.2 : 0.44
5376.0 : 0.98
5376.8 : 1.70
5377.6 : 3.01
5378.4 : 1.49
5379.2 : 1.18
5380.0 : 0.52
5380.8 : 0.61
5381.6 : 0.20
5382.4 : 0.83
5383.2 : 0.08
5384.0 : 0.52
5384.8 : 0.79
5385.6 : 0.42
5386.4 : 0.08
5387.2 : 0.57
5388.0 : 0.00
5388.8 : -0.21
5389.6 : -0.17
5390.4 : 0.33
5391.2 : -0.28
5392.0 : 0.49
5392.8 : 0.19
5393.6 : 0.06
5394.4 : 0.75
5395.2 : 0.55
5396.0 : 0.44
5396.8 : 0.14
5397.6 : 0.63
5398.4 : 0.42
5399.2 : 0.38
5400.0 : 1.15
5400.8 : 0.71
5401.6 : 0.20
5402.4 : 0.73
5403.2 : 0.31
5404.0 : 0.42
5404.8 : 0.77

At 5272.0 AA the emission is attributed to H-beta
